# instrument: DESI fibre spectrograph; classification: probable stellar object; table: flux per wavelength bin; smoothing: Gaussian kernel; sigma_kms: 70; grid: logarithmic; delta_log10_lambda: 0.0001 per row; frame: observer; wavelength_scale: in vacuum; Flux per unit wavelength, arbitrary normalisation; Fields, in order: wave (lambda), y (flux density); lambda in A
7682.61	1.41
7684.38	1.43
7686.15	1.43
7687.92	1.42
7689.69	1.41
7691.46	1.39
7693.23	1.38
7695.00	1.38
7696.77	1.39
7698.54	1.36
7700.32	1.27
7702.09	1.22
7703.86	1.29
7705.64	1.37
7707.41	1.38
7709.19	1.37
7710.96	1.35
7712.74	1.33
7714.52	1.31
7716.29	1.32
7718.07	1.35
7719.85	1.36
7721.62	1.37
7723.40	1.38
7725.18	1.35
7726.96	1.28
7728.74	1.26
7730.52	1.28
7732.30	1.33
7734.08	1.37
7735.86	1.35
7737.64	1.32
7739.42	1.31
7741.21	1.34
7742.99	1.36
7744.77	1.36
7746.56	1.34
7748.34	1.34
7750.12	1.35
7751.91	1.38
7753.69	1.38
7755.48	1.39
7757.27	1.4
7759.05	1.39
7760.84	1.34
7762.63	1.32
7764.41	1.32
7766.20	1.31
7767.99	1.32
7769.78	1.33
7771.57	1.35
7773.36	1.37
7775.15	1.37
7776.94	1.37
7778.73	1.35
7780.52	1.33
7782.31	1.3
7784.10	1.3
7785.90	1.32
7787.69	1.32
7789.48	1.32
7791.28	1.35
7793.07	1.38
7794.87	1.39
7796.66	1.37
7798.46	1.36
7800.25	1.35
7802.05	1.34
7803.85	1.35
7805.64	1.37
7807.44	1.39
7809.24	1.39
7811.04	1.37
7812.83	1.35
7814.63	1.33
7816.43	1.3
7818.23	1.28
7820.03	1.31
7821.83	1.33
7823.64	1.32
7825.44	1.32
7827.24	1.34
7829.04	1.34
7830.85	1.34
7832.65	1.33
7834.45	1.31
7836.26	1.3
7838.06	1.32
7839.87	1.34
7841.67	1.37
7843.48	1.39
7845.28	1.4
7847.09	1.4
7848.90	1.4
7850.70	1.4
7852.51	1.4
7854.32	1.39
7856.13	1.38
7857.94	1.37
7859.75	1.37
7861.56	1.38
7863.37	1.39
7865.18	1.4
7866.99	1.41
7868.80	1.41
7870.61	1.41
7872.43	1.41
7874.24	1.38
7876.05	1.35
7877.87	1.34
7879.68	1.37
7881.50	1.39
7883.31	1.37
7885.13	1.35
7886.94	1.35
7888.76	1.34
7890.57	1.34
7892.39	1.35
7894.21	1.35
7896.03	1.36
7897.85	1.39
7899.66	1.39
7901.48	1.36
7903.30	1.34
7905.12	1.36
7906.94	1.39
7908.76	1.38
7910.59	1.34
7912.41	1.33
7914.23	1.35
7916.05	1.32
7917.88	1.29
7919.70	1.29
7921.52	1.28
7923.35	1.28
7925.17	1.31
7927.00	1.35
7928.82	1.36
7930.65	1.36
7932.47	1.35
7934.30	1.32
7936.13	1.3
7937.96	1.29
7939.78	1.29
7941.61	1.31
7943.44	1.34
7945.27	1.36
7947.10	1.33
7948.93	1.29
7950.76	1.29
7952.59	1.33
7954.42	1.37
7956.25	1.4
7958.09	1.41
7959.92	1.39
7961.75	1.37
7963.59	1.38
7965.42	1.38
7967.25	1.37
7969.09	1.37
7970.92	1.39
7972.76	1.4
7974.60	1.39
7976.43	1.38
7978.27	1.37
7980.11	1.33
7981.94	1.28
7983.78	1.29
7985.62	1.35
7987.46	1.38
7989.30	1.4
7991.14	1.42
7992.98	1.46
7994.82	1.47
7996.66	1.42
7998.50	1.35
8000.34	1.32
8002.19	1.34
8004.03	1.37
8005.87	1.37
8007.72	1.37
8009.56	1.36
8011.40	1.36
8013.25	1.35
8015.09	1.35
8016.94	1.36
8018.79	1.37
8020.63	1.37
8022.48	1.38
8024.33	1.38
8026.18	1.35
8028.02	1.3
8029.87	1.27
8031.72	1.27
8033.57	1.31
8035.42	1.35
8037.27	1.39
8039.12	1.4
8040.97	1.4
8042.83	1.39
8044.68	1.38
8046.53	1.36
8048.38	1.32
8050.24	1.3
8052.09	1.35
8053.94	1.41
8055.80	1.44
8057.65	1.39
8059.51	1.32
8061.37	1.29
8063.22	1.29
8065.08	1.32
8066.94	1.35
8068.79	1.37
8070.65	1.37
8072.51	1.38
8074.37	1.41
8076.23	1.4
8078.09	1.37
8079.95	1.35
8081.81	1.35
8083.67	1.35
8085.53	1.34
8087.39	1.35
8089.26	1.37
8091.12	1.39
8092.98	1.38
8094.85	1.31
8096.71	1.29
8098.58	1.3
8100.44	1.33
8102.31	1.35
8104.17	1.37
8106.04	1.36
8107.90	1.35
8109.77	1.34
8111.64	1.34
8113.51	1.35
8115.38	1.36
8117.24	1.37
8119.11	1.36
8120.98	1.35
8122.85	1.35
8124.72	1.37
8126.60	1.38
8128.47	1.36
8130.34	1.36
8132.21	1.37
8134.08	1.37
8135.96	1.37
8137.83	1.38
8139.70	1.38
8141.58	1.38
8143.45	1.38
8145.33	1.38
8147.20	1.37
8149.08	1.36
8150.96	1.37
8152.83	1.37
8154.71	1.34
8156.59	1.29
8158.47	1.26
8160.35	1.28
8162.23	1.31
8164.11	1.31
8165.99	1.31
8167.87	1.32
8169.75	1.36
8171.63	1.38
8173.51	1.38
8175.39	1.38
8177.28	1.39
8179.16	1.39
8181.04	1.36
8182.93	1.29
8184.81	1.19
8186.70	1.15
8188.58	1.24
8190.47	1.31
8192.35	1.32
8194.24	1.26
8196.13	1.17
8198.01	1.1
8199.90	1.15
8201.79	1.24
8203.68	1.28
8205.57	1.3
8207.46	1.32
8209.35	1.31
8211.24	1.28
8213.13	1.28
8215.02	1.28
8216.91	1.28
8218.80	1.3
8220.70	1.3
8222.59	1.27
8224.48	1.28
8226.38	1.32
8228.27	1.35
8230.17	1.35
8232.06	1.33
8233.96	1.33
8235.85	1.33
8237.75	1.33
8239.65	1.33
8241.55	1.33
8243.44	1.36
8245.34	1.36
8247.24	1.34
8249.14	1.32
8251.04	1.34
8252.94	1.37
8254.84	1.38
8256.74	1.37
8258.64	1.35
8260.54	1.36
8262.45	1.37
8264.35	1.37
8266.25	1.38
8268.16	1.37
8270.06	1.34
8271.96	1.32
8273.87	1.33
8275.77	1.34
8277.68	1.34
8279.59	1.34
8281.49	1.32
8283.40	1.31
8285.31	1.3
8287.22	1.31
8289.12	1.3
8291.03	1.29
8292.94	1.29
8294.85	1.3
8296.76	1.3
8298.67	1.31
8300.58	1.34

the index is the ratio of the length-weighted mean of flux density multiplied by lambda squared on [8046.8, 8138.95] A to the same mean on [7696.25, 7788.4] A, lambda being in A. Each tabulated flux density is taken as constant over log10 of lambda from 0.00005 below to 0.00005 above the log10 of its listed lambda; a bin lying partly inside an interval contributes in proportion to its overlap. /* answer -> 1.1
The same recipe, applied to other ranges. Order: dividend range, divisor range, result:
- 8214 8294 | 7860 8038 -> 1.06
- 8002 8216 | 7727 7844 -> 1.08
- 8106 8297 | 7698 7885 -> 1.09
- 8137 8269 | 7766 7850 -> 1.08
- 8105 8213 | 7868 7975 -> 1.04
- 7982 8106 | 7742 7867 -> 1.07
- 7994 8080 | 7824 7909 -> 1.04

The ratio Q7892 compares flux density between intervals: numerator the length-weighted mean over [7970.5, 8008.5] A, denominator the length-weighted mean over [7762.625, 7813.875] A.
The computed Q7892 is 1.02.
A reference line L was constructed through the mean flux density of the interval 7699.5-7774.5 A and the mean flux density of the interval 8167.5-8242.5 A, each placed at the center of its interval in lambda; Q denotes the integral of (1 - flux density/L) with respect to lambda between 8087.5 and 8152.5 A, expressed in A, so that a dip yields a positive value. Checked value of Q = -2.7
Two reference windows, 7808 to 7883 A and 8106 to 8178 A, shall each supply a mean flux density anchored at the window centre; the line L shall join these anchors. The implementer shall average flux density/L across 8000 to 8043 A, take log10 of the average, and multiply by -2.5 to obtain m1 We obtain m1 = 0.00 mag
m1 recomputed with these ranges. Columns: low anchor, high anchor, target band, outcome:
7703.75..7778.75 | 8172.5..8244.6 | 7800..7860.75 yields -0.01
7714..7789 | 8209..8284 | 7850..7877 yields -0.04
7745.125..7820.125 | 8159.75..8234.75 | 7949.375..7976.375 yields -0.04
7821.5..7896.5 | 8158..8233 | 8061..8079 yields -0.03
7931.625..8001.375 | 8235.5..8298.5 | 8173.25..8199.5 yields 0.06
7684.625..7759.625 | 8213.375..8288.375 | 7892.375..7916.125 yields -0.01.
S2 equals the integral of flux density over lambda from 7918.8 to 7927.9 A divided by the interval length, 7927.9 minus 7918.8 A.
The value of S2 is 1.3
